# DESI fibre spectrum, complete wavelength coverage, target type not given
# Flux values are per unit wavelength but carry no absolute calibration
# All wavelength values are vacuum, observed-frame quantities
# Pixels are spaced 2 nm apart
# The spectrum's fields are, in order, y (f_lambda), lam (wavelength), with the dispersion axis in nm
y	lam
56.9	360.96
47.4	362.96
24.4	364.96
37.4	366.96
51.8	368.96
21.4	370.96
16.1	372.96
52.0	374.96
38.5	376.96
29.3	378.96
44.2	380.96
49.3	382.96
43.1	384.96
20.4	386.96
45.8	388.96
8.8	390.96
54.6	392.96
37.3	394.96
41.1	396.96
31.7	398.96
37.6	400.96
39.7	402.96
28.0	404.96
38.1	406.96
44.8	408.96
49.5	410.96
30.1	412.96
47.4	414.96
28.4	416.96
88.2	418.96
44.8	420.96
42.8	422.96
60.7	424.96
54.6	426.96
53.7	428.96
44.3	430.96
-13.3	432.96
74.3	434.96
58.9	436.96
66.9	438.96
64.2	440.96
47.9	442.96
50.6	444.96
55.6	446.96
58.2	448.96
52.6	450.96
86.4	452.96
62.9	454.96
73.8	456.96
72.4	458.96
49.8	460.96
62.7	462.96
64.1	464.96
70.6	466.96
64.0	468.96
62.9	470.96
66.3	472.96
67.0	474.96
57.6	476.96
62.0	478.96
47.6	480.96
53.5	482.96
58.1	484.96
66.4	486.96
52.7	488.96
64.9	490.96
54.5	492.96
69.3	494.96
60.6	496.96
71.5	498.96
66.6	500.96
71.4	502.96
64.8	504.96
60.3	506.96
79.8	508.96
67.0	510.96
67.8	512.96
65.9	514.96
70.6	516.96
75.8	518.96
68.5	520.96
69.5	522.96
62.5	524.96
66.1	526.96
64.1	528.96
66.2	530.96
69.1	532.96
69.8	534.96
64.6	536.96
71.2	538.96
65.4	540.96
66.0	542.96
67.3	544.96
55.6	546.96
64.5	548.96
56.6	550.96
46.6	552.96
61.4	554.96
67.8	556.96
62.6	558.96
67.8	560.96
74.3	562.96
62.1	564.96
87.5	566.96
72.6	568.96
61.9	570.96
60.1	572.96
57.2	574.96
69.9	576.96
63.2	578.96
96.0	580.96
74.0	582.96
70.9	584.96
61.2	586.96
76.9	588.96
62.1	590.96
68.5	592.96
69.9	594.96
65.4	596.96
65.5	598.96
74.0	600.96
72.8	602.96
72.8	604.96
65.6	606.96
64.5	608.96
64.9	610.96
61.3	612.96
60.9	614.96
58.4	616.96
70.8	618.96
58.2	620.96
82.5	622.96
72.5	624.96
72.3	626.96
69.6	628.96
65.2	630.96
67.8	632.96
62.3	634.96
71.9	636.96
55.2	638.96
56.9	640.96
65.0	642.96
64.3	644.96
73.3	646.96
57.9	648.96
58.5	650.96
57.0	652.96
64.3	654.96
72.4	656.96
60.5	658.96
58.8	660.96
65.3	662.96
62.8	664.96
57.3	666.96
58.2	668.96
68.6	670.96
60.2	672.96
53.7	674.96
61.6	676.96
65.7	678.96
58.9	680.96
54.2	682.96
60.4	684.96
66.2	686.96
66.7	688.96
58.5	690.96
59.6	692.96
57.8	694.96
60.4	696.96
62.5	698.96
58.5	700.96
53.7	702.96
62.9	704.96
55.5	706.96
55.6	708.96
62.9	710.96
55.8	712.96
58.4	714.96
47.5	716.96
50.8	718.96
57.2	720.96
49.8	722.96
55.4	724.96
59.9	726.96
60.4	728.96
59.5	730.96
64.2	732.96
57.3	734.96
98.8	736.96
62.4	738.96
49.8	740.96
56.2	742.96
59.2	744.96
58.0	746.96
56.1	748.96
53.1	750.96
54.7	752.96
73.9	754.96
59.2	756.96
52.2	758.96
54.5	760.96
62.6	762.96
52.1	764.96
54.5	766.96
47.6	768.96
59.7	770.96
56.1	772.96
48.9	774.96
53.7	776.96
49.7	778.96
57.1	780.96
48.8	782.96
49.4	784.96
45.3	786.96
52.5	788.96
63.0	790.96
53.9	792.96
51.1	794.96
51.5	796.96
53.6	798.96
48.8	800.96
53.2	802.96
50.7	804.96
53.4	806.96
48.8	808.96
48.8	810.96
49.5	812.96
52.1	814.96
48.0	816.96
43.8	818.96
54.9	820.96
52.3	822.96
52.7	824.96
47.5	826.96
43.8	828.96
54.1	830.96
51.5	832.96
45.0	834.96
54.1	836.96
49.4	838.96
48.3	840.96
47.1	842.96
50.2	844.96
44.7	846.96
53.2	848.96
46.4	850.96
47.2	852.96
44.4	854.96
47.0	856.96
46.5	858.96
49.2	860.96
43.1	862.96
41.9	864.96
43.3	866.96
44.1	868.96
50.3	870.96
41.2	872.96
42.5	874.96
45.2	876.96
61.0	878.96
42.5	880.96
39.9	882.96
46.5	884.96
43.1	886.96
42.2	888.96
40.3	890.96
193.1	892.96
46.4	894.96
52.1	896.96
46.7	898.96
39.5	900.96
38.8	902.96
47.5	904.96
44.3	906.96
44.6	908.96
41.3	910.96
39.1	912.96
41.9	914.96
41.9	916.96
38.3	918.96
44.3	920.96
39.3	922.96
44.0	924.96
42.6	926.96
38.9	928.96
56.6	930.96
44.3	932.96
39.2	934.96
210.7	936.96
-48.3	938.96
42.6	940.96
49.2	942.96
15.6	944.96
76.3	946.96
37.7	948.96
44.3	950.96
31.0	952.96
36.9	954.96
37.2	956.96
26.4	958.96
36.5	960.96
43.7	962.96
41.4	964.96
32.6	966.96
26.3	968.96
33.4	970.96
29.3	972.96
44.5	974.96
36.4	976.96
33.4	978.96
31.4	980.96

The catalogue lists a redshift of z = 0.12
